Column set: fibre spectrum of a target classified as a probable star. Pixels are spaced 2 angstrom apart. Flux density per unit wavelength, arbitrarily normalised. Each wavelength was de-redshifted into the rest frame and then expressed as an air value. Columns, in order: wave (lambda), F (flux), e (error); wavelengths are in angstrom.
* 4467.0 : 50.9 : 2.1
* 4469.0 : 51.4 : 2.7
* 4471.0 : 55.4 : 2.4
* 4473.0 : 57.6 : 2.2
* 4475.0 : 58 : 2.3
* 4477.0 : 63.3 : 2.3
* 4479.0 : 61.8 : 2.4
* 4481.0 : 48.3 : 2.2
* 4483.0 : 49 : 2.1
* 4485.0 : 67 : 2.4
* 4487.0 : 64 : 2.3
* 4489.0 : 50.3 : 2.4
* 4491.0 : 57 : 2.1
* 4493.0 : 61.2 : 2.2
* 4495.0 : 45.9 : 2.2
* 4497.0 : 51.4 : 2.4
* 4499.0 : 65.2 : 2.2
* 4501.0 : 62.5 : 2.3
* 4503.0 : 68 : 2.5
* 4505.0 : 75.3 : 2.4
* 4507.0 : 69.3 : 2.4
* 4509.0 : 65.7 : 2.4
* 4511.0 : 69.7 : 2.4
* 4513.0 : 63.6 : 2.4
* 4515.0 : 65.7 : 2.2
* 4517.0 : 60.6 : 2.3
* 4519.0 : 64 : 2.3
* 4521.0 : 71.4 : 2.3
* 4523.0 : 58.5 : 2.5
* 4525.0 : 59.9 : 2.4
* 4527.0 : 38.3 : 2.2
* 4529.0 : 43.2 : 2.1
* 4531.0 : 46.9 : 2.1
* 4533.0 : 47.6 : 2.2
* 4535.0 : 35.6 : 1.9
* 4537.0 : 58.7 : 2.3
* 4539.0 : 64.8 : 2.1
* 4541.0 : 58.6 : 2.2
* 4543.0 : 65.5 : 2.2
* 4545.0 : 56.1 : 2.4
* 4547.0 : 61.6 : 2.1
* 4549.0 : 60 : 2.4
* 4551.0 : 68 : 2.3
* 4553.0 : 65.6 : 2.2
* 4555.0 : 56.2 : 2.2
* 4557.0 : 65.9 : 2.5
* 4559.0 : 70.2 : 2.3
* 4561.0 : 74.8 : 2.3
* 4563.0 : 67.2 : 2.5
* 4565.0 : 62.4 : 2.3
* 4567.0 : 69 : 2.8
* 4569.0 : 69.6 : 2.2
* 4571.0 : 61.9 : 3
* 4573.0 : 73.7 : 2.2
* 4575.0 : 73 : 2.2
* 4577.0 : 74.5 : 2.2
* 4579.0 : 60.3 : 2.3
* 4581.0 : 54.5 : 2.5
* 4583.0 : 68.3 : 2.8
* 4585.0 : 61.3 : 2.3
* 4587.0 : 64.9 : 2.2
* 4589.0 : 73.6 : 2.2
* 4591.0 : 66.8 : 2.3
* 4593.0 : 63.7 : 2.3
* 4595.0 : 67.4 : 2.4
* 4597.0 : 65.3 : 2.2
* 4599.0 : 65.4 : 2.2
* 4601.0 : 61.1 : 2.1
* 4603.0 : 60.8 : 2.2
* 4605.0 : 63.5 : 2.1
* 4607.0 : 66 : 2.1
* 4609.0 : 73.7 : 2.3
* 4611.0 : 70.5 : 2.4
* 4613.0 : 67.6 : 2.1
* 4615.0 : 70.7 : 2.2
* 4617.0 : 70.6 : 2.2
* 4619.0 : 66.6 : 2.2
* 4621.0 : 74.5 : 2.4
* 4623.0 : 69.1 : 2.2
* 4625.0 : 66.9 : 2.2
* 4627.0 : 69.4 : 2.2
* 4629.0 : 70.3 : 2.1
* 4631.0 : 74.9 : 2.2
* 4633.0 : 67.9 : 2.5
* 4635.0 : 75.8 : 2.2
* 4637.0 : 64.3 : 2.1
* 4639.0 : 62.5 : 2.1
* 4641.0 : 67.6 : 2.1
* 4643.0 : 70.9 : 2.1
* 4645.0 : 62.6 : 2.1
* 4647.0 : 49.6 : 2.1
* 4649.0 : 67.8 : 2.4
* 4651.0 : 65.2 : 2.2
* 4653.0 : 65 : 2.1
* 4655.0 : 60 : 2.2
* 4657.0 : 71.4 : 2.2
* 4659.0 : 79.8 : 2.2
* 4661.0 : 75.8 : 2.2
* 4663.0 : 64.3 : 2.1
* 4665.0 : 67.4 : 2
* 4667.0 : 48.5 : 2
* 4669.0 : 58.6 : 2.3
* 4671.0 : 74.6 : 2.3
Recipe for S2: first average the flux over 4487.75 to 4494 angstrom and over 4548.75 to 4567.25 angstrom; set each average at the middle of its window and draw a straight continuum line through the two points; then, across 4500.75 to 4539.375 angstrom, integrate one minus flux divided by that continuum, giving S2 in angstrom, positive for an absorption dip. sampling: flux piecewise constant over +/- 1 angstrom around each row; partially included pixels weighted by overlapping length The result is 0.69 angstrom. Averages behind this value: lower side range 56.5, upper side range 66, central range 59.3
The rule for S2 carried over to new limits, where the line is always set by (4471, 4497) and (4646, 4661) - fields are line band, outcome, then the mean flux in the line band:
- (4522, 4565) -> 1.3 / 58.3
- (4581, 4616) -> -1.7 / 66.2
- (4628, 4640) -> -0.8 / 69.3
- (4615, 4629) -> -1.1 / 69.7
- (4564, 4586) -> -1.6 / 66.2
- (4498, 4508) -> -1.8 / 68.1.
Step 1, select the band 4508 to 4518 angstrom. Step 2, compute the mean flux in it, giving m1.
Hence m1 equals 65.1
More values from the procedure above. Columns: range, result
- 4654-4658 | 65.7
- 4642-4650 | 62.7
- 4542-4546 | 60.8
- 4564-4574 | 67.3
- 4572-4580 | 70.4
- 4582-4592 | 67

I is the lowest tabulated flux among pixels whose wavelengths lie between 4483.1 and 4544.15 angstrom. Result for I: 35.6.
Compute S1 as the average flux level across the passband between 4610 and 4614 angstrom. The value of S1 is 69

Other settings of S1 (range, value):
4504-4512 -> 70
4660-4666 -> 69.2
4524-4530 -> 47.1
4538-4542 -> 61.7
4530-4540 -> 50.7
